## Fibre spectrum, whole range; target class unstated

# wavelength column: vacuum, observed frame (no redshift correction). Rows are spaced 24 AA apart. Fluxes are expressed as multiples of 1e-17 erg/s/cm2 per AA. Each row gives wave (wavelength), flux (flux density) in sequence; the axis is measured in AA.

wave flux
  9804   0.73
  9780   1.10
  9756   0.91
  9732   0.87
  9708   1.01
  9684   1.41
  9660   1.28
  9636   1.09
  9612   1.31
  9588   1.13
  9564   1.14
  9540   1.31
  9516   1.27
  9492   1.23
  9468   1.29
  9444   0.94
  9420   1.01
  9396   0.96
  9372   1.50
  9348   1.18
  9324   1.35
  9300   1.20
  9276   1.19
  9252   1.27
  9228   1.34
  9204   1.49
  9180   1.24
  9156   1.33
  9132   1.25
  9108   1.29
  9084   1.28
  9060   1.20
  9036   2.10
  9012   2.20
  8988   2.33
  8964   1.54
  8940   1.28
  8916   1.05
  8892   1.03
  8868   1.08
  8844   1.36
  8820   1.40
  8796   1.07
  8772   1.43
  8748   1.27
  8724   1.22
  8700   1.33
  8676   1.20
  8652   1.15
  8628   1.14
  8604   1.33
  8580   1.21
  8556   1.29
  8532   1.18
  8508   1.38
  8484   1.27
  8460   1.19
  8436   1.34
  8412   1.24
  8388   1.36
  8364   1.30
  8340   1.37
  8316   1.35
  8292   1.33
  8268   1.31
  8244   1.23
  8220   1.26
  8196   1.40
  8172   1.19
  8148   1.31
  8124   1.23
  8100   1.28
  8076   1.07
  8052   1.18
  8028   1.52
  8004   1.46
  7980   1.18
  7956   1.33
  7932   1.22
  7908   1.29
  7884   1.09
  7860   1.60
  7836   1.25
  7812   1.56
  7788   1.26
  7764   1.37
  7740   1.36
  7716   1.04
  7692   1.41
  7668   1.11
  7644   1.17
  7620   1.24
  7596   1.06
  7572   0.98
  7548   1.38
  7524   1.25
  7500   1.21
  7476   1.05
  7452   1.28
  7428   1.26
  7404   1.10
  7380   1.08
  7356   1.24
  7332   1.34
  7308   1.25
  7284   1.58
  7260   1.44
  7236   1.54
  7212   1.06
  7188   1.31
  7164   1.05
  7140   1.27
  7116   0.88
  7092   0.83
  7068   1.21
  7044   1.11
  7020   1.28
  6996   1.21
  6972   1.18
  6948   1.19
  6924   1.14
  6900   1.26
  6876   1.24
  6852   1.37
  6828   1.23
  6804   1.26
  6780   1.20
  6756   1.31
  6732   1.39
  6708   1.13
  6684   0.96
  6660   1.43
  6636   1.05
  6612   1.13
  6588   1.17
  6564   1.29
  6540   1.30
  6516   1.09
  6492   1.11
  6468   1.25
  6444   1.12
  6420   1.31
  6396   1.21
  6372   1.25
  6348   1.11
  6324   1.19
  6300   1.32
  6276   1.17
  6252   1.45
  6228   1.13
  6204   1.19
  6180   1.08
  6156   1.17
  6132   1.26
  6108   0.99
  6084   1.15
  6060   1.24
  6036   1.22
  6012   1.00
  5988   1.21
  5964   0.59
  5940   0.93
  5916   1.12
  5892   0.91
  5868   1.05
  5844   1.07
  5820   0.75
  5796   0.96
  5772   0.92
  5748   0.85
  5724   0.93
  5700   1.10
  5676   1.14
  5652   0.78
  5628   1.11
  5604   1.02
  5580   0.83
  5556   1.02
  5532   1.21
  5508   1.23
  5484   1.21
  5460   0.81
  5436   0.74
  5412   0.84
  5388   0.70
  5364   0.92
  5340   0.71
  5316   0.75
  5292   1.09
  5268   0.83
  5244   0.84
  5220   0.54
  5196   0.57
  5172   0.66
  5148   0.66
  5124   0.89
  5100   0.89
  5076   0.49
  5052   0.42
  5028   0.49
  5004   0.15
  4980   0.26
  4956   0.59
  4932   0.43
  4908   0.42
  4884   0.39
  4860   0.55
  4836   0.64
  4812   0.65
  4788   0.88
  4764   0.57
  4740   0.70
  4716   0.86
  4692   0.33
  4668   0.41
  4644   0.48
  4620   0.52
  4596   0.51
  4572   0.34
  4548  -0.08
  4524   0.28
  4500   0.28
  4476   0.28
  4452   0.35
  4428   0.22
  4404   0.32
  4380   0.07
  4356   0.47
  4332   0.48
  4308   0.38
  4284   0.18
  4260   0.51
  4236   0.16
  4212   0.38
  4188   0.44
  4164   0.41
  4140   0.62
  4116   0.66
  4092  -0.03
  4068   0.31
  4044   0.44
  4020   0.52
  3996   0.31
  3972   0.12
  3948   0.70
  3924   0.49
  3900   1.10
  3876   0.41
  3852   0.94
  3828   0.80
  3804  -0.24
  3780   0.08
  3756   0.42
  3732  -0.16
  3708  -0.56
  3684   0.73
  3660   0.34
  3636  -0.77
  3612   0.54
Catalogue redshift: 0.37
